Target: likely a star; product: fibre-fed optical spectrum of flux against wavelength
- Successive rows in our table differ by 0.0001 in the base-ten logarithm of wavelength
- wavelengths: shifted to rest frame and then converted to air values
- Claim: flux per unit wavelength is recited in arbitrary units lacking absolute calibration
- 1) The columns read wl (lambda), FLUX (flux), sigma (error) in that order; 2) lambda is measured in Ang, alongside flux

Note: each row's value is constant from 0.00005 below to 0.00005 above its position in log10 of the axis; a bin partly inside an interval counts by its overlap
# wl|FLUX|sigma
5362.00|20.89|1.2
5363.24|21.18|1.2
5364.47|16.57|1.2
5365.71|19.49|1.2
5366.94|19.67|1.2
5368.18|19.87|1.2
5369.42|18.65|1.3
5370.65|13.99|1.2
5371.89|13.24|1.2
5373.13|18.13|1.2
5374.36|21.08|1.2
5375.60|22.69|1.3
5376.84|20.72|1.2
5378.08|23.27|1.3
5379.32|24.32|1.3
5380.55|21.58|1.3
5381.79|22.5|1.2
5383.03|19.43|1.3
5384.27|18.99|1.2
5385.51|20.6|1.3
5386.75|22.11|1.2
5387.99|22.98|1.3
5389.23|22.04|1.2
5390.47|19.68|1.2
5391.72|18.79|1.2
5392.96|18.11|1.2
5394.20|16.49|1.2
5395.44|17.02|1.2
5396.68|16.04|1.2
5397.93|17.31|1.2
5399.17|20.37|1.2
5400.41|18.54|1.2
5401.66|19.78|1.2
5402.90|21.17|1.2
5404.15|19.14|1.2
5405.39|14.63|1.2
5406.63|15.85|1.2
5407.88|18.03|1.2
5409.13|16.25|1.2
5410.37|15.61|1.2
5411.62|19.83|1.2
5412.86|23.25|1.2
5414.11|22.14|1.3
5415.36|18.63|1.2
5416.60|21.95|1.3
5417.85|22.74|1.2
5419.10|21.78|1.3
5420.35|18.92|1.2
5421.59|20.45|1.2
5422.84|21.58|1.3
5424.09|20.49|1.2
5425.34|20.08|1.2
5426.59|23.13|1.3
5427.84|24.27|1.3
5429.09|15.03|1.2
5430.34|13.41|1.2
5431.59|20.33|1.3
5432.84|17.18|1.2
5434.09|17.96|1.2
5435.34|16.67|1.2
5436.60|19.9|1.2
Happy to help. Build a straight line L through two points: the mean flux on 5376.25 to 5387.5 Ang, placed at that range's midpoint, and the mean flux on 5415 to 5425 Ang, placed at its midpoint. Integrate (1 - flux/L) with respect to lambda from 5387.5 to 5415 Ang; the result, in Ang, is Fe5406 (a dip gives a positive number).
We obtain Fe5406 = 3.2 Ang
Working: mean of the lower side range 21.5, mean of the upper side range 20.9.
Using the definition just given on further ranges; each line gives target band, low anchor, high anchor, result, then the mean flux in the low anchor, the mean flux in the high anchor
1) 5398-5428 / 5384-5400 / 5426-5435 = -1.4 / 19.3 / 18.7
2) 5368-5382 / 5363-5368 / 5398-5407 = -0.7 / 19.1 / 18.5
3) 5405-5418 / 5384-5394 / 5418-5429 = 1.2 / 20.3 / 21.1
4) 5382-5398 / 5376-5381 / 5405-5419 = 1.5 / 22.5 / 19.2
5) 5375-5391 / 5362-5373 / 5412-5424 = -2.2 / 18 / 21.2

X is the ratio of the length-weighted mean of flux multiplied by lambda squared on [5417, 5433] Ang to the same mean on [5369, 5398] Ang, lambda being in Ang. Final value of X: 1.0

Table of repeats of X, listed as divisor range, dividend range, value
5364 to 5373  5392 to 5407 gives 1.04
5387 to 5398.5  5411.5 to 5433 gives 1.09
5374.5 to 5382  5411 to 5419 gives 0.97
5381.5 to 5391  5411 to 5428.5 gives 1.03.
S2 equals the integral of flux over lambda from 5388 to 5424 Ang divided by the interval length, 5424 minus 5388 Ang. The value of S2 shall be 19.2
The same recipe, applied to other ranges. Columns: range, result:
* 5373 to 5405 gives 20.1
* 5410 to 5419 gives 20.8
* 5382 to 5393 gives 20.5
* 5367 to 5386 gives 19.9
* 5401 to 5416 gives 18.7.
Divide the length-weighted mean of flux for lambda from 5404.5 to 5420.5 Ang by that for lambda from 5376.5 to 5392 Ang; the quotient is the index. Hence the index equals 0.90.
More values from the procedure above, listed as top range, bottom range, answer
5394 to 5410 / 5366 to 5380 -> 0.90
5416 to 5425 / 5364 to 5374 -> 1.20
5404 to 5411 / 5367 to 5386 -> 0.82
